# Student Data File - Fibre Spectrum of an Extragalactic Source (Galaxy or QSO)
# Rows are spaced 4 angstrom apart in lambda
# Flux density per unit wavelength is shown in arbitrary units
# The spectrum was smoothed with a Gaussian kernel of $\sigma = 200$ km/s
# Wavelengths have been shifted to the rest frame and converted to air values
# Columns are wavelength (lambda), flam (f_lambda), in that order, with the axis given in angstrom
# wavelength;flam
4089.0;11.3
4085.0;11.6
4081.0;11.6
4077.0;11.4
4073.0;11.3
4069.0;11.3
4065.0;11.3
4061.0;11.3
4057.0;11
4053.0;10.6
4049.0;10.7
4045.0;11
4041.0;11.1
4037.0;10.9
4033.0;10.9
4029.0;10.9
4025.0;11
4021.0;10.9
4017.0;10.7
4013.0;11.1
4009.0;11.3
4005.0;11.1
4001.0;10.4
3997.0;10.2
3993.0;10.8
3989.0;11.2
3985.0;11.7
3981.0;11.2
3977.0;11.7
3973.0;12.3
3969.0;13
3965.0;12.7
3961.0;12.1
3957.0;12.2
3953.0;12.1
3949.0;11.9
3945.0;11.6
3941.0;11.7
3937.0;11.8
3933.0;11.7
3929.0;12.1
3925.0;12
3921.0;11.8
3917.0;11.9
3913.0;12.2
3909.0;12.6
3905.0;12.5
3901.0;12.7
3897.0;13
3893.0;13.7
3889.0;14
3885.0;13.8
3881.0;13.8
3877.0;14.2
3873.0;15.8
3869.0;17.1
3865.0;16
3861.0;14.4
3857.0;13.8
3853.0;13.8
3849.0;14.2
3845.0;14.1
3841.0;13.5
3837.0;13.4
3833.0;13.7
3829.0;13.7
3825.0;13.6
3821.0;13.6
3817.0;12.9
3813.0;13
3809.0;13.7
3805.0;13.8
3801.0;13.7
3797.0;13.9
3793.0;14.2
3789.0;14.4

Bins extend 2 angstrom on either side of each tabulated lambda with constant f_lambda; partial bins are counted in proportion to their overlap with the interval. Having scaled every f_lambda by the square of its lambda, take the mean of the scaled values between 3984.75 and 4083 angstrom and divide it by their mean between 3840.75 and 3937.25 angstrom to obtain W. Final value 0.88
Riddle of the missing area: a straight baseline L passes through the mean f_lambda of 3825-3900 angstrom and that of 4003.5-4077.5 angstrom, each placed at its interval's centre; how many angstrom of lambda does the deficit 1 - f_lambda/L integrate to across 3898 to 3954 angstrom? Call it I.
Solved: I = 4.3 angstrom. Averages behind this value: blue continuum 14.2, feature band 12.1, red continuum 11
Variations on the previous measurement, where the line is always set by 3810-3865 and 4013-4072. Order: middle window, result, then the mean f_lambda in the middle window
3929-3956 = 1.1 angstrom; 11.8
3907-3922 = 0.7 angstrom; 12.1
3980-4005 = 1.6 angstrom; 10.9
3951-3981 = -0.5 angstrom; 12.2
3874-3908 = -1.2 angstrom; 13.5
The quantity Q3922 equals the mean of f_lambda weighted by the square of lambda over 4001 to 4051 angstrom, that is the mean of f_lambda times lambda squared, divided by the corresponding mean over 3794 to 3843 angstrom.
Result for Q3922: 0.9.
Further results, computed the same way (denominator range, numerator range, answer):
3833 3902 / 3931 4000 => 0.87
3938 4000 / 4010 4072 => 0.97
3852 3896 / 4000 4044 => 0.81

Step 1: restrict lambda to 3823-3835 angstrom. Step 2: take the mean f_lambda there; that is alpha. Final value 13.7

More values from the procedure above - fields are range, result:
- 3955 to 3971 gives 12.5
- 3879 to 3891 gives 13.9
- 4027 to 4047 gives 11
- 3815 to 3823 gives 13.2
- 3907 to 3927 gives 12.1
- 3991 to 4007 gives 10.6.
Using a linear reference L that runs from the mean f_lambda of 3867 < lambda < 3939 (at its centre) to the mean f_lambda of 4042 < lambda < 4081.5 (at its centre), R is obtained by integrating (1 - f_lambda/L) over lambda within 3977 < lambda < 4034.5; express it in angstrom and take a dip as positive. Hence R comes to 4.2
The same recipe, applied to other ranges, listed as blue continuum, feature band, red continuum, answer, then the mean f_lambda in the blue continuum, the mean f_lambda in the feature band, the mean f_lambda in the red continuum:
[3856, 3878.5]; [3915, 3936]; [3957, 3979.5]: 2.6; 15.3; 11.9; 12.3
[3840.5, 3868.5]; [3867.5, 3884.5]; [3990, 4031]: -1.3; 14.5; 15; 10.8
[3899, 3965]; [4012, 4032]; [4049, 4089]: 1.1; 12.1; 10.9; 11.2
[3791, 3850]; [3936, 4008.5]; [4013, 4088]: 2.0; 13.7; 11.6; 11.1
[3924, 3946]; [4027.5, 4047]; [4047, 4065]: 0.2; 11.8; 11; 10.9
